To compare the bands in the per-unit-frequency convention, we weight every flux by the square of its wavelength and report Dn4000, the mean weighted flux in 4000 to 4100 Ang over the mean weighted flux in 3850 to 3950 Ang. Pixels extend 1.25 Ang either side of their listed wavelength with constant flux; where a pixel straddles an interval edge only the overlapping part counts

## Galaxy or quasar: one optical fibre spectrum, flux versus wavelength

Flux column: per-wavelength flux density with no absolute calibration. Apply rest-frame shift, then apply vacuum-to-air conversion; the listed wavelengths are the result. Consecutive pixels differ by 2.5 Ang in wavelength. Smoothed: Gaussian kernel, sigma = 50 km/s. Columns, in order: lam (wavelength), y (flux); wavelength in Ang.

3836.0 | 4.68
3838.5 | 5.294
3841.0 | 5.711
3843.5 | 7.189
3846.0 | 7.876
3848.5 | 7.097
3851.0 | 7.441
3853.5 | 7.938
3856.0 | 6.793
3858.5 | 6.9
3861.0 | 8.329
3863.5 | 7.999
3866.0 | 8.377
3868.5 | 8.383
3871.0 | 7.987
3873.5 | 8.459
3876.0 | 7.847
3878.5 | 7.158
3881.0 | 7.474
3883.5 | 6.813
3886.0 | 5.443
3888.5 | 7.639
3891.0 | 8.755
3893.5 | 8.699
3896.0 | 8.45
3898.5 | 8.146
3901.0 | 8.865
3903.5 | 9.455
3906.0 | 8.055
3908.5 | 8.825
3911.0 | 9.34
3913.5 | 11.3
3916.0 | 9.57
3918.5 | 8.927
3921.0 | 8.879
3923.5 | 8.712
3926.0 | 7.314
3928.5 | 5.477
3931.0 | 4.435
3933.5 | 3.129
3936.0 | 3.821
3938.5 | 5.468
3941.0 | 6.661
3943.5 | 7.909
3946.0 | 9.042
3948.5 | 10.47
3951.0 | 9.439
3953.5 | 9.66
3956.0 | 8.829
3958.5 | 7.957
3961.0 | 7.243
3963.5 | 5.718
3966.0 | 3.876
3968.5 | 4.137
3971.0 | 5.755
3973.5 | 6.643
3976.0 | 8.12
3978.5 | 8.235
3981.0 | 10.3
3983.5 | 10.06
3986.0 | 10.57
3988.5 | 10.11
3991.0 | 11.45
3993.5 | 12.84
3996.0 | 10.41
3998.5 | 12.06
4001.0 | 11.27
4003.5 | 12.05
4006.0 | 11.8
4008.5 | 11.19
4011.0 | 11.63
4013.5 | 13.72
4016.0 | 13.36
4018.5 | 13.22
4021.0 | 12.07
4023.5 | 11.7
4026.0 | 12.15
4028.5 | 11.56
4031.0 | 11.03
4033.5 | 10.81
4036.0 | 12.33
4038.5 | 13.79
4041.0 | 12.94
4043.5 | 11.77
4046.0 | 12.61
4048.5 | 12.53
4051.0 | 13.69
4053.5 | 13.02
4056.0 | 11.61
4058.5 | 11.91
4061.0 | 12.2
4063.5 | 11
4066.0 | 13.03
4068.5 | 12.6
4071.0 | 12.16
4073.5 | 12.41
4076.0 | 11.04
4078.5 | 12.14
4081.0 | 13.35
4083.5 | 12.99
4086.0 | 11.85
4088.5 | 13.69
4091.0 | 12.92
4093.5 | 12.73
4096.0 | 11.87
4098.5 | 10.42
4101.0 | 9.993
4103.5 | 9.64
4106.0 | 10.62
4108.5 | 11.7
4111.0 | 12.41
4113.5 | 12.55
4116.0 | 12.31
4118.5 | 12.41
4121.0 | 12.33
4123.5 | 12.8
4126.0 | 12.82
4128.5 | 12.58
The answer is 1.70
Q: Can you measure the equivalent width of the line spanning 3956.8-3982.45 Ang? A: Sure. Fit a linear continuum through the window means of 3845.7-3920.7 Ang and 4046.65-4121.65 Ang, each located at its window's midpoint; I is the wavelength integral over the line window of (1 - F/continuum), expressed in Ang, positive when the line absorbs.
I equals 7.8 Ang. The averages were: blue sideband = 8.16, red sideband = 12.1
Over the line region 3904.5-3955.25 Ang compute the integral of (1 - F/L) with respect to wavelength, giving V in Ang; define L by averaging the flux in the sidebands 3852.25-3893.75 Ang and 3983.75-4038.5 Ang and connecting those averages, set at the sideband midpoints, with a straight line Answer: 8.1 Ang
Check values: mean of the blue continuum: 7.68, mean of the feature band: 7.84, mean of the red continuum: 11.8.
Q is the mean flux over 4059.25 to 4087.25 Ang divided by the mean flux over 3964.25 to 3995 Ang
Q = 1.4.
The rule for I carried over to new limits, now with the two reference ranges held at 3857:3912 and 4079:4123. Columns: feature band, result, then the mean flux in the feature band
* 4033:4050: -2.4 Ang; 12.5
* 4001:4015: -2.3 Ang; 12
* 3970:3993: 1.5 Ang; 9.19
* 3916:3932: 2.3 Ang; 7.51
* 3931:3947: 5.7 Ang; 5.83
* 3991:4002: -1.7 Ang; 11.6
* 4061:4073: -0.9 Ang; 12.2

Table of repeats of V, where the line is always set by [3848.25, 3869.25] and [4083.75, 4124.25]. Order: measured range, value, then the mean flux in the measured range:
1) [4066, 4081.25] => -1.2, 12.3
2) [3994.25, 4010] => -2.1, 11.5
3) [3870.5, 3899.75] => 1.5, 7.73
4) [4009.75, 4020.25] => -2.6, 12.9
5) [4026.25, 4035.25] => -0.6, 11.3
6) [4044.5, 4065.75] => -2.5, 12.3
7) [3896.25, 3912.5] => -0.6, 8.8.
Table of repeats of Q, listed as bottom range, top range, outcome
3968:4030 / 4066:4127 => 1.13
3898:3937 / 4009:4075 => 1.58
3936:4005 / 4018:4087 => 1.41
